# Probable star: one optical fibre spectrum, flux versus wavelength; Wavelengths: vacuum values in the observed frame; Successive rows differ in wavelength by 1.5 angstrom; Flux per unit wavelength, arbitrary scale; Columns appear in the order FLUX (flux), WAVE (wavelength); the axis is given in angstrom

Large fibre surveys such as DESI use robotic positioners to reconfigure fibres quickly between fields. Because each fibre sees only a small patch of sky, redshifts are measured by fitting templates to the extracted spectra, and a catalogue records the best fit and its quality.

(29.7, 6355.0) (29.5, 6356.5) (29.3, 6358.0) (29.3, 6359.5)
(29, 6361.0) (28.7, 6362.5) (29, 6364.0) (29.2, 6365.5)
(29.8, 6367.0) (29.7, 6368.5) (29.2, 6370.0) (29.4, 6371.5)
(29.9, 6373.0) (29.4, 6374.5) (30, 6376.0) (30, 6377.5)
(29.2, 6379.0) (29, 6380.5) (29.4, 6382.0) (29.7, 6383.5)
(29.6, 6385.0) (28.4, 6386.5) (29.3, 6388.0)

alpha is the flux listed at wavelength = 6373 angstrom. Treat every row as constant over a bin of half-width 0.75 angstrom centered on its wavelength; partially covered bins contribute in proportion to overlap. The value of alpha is 29.9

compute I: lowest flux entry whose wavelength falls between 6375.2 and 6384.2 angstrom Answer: 29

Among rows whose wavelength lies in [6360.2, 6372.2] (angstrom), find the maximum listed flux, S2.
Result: 29.8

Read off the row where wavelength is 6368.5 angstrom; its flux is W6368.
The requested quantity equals 29.7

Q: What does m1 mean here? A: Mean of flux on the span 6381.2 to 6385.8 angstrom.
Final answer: 29.5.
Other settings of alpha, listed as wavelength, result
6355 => 29.7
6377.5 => 30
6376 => 30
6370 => 29.2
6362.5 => 28.7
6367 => 29.8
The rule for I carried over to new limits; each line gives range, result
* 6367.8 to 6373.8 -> 29.2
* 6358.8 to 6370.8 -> 28.7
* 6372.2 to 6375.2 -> 29.4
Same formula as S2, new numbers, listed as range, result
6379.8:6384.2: 29.7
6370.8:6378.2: 30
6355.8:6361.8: 29.5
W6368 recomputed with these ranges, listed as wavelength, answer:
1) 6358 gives 29.3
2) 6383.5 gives 29.7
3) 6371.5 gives 29.4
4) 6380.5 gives 29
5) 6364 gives 29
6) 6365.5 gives 29.2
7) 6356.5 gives 29.5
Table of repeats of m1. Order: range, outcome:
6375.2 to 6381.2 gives 29.6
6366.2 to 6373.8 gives 29.6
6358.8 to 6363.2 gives 29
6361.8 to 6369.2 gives 29.3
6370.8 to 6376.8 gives 29.7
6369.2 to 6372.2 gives 29.3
